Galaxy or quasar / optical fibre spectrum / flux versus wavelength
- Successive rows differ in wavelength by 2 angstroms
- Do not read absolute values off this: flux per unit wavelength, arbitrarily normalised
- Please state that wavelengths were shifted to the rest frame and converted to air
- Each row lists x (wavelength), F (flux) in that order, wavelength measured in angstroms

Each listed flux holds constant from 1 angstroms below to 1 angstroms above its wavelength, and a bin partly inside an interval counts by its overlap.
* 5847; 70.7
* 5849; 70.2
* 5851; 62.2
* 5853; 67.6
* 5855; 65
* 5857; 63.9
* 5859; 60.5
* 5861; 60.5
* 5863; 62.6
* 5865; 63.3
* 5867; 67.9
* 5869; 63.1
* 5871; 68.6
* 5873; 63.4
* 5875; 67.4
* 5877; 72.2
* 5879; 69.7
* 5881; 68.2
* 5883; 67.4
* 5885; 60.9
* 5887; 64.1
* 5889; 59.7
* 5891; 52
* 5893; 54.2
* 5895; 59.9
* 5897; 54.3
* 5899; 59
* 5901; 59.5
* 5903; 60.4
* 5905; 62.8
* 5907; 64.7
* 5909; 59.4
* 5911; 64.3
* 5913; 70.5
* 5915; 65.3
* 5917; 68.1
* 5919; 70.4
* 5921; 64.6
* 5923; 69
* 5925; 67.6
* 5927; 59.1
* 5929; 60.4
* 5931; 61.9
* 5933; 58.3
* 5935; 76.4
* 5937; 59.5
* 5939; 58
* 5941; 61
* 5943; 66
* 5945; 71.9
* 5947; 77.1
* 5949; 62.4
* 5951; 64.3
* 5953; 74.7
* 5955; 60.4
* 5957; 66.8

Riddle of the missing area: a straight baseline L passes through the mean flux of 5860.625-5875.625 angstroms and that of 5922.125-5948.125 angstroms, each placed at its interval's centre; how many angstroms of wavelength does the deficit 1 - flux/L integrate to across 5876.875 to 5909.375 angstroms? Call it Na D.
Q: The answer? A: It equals 1.71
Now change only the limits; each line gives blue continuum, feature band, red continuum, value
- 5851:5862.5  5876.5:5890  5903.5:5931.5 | -0.4 angstroms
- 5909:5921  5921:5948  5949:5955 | 0.7 angstroms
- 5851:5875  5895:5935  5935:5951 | 1.1 angstroms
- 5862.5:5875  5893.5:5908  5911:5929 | 1.3 angstroms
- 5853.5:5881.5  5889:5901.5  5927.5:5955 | 1.7 angstroms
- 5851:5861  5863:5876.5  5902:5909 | -0.5 angstroms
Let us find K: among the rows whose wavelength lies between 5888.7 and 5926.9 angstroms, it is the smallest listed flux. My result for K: 52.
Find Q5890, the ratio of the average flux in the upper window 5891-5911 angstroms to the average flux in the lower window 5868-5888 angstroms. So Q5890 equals 0.9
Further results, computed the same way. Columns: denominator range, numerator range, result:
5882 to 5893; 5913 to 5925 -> 1.12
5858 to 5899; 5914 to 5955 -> 1.04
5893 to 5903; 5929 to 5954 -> 1.13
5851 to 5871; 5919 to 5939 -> 1.00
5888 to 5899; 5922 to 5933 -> 1.12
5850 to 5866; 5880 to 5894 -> 0.96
